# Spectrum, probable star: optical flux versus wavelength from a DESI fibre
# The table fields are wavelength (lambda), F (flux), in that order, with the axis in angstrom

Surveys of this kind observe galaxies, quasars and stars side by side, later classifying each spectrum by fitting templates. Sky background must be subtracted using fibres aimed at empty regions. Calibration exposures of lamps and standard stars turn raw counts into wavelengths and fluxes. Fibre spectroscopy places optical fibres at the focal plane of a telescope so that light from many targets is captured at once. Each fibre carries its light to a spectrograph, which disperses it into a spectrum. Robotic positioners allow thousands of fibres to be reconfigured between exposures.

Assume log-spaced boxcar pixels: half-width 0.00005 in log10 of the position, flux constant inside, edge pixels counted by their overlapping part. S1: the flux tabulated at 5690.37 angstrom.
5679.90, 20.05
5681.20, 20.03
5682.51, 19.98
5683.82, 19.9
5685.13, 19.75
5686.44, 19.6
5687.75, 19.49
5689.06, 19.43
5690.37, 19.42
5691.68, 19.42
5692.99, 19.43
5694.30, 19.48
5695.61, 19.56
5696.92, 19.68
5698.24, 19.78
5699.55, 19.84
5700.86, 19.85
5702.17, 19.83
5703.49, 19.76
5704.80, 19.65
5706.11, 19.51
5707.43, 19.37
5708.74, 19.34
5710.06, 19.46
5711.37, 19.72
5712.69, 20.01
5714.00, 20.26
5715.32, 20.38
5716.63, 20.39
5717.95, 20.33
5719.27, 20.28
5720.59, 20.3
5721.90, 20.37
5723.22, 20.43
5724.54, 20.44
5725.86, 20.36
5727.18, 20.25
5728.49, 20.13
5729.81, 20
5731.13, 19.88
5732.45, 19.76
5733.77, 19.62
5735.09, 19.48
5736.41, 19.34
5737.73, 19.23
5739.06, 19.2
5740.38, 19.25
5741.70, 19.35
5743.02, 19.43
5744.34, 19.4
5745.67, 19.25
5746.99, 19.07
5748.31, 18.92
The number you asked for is 19.42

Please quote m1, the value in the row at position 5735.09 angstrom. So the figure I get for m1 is 19.48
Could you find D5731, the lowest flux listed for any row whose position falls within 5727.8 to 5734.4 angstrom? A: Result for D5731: 19.62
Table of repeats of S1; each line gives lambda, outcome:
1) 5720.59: 20.3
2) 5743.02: 19.43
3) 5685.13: 19.75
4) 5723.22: 20.43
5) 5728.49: 20.13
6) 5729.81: 20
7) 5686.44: 19.6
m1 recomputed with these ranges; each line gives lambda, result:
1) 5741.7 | 19.35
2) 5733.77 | 19.62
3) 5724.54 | 20.44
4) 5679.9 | 20.05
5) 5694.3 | 19.48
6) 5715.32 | 20.38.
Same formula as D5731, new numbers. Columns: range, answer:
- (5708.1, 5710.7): 19.34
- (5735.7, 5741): 19.2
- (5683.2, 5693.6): 19.42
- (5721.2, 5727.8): 20.25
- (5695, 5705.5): 19.56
